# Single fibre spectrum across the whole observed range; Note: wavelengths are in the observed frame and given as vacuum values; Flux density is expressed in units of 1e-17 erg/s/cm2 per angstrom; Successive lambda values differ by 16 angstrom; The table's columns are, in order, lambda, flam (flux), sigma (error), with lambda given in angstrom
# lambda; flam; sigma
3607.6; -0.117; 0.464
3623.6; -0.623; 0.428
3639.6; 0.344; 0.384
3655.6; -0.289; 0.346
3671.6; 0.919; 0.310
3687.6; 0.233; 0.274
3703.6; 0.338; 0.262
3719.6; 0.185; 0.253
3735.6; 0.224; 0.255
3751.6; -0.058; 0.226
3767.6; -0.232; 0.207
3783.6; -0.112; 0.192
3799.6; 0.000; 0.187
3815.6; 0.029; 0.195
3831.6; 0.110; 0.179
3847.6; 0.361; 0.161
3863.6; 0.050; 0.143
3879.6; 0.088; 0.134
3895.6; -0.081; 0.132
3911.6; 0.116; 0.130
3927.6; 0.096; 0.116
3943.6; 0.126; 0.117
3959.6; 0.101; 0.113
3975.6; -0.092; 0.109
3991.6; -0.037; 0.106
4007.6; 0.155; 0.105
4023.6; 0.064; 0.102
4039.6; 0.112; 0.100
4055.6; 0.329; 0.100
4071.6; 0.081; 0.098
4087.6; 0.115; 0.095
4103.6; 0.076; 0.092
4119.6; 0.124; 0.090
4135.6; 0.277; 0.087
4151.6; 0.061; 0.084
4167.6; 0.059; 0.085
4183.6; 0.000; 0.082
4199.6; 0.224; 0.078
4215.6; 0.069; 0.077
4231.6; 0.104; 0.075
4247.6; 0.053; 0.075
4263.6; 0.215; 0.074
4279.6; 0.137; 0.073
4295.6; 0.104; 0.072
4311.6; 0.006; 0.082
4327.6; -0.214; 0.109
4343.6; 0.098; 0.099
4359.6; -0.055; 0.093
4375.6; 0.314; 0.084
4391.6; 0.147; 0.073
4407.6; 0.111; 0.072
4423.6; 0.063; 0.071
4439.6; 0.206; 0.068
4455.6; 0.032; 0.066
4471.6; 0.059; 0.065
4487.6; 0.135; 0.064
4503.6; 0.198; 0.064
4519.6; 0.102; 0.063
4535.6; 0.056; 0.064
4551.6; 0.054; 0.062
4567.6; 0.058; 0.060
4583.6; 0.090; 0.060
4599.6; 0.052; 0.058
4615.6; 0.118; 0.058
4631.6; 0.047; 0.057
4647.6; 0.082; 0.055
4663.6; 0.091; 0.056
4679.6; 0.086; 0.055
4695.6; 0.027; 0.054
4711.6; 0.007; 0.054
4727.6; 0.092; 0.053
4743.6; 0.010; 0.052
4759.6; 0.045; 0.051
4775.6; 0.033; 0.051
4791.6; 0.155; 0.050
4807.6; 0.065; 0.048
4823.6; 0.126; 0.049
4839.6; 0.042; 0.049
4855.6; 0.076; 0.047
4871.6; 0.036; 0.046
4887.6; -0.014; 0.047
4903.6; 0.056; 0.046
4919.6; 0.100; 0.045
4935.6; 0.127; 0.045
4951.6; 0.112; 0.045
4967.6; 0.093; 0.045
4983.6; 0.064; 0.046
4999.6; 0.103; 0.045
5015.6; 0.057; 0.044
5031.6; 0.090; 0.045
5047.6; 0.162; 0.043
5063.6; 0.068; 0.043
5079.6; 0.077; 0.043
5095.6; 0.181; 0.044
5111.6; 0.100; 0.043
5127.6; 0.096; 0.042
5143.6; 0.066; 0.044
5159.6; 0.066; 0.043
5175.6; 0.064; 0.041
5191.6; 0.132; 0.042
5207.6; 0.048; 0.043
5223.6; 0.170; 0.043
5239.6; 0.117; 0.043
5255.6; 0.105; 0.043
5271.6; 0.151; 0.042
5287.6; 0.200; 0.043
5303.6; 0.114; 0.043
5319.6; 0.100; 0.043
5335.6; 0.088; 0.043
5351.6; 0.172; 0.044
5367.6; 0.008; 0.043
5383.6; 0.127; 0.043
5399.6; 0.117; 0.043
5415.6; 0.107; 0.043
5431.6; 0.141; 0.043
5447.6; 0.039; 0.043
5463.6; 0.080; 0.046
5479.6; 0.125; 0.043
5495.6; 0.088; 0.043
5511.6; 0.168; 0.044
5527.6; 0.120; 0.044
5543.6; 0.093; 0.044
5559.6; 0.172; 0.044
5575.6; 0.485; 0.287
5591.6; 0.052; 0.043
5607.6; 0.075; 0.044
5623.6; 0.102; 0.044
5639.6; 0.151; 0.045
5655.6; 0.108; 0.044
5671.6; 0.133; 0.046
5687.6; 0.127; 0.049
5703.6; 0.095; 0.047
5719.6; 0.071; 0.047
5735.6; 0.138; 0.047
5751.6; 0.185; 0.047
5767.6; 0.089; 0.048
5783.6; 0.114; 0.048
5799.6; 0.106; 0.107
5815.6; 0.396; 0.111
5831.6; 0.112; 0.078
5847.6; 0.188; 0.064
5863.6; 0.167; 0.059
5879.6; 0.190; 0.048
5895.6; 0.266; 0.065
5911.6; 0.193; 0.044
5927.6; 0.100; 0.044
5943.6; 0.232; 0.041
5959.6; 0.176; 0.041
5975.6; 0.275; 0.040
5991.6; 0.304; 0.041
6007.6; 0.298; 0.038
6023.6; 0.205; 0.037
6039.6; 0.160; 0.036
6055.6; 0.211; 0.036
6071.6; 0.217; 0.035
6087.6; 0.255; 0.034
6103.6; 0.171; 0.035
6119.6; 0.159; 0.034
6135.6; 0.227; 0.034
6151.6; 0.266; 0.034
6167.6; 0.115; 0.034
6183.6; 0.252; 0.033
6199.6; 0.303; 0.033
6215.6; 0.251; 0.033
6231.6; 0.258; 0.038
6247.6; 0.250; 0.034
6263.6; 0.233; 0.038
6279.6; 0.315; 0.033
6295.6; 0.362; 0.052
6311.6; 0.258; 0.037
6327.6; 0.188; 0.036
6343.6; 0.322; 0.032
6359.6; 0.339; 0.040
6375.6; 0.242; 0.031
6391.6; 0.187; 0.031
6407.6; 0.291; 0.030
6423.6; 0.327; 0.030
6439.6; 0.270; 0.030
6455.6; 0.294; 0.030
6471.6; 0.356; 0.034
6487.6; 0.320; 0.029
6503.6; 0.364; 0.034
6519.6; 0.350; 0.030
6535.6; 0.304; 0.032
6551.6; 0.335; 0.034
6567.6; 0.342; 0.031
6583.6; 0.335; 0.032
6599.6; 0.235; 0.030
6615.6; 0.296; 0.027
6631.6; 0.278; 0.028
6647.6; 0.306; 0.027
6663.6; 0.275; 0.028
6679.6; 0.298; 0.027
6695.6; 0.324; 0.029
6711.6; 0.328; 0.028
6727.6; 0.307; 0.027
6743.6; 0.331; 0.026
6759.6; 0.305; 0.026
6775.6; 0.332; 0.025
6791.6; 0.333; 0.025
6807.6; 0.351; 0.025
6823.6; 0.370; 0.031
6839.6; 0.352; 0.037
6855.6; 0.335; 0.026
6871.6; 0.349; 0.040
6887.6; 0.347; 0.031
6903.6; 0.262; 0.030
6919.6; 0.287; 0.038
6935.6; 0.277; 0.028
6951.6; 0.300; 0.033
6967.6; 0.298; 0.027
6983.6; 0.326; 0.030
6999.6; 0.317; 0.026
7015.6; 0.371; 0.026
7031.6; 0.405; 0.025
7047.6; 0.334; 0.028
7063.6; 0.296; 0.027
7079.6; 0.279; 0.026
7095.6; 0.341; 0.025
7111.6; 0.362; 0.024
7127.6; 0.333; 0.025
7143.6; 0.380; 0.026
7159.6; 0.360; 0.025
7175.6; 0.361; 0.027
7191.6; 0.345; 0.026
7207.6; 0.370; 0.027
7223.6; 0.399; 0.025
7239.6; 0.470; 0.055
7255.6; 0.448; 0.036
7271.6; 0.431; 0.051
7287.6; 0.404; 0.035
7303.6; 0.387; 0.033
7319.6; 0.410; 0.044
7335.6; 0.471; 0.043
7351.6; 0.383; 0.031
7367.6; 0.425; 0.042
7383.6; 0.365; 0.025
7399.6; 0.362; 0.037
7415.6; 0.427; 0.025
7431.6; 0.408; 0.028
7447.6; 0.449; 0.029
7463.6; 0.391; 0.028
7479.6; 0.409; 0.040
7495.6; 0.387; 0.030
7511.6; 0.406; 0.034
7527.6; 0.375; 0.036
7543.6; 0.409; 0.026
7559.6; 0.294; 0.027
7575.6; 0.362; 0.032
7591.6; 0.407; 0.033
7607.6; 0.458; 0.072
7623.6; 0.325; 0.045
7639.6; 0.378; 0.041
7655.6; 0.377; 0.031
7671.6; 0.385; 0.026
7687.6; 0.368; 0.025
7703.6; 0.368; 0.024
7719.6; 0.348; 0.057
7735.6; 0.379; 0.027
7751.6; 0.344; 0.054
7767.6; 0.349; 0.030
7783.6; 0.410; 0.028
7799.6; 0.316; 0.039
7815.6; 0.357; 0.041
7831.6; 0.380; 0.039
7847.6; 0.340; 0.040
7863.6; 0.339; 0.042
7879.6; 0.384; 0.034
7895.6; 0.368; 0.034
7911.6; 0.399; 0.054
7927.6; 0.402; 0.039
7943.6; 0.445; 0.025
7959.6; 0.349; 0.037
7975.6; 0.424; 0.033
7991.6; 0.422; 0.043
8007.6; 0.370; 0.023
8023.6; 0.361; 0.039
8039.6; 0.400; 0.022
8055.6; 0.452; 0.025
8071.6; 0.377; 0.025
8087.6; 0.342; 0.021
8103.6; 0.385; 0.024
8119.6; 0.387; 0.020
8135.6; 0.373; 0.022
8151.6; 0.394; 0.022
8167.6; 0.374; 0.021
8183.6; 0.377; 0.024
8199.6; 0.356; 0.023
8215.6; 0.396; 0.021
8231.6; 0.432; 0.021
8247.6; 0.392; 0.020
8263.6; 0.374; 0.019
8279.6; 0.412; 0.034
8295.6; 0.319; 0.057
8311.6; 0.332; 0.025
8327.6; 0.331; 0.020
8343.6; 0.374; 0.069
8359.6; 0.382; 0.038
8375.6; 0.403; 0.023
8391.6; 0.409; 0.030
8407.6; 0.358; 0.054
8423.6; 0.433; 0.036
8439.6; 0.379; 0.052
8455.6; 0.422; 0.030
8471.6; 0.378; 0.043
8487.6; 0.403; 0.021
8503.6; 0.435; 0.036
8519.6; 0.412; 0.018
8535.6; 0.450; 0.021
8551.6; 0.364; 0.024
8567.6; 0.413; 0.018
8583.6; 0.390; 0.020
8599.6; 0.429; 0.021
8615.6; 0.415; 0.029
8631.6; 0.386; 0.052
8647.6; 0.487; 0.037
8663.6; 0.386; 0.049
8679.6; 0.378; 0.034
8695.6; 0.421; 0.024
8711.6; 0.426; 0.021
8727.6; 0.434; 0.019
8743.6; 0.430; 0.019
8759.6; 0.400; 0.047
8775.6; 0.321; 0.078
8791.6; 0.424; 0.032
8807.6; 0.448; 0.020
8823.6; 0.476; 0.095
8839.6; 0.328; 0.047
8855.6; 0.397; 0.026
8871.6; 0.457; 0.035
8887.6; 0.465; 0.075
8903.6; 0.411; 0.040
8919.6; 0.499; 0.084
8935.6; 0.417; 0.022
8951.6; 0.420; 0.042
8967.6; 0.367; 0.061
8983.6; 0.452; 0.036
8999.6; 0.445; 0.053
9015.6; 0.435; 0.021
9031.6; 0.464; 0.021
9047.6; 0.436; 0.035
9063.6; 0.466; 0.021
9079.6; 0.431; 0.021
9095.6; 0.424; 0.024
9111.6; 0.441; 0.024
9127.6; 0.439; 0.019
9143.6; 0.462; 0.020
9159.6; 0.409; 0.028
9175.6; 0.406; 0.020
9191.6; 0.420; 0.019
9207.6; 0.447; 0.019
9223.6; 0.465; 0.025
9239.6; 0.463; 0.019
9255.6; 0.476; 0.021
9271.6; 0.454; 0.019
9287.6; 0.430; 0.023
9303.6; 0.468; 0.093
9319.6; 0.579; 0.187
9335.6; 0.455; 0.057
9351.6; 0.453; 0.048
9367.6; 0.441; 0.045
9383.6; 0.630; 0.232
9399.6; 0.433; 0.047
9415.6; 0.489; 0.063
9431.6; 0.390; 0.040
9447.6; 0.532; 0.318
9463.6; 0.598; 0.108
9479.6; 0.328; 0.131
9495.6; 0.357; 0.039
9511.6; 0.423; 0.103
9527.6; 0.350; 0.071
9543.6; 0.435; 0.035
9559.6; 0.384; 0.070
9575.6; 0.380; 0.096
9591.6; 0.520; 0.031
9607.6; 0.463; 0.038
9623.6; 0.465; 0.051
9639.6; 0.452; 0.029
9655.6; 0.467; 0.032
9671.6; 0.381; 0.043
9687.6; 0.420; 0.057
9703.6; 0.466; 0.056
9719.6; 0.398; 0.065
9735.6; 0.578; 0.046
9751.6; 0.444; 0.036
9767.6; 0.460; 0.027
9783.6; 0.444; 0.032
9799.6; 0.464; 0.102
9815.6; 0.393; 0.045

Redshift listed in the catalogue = 0.609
